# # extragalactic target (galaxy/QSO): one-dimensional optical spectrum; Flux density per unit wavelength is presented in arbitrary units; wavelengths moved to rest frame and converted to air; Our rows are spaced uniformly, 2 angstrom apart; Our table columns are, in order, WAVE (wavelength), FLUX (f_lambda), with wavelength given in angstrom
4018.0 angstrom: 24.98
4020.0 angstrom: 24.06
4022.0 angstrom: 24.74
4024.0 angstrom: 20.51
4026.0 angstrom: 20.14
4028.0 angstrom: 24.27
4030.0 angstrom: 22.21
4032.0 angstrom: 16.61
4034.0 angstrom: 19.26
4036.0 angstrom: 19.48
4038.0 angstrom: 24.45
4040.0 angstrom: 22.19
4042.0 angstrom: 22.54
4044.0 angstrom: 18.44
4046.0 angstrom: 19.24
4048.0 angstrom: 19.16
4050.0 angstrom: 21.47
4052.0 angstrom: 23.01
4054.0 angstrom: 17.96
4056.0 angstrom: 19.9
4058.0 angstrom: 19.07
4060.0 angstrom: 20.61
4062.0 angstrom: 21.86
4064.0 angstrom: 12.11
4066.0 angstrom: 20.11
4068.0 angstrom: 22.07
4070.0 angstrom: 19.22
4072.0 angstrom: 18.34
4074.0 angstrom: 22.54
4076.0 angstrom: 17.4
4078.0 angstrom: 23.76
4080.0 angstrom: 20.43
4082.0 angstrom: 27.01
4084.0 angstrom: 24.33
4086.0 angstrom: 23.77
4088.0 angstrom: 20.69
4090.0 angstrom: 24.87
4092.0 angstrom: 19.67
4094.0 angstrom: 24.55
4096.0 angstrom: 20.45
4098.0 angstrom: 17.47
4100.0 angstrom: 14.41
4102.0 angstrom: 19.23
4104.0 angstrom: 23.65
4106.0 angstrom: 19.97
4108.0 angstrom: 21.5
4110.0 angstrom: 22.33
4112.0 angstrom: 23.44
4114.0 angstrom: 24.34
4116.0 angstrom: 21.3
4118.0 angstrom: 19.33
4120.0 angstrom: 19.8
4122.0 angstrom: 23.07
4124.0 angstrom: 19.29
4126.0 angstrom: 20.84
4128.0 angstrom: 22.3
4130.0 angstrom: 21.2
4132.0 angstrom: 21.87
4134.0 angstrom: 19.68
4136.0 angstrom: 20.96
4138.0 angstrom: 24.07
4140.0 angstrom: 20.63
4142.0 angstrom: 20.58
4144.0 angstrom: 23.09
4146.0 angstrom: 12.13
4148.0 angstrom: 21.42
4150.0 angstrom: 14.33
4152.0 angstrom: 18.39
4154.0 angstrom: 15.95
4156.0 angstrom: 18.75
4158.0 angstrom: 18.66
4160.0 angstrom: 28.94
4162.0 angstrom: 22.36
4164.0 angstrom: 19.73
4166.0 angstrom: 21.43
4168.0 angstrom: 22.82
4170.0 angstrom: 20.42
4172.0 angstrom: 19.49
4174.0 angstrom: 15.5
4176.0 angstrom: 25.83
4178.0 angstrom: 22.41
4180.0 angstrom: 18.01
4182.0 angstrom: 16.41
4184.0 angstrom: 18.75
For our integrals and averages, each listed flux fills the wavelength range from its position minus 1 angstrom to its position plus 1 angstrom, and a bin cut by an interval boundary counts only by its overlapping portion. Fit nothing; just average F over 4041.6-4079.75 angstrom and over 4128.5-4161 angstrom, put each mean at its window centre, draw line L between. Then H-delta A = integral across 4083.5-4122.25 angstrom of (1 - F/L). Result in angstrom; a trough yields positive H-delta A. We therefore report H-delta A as -2.6 angstrom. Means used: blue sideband 19.9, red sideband 20.1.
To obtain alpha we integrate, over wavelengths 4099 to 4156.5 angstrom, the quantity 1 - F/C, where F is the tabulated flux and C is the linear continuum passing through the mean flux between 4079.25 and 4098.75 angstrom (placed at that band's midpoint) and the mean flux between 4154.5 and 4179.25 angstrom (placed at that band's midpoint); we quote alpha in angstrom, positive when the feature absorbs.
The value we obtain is 4.1 angstrom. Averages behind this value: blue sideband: 22.4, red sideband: 21.2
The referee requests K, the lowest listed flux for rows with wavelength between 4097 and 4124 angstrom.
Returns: 14.41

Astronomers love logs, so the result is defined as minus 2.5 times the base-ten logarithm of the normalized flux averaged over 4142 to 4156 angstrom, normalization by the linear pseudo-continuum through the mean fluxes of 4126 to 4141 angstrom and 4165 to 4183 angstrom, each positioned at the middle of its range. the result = 0.18 mag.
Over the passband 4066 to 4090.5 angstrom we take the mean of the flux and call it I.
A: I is 21.9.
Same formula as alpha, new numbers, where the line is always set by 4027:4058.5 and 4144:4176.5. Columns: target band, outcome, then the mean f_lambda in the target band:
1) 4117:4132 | -0.66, 20.9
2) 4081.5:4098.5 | -1.91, 22.6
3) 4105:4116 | -1.15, 22.2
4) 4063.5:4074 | 0.69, 19.1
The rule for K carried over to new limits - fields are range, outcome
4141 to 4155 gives 12.13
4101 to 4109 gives 19.23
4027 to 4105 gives 12.11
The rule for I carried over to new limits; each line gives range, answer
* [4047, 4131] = 20.9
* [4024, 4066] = 20.2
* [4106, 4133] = 21.5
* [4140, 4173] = 19.9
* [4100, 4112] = 20.9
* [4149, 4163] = 19.6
